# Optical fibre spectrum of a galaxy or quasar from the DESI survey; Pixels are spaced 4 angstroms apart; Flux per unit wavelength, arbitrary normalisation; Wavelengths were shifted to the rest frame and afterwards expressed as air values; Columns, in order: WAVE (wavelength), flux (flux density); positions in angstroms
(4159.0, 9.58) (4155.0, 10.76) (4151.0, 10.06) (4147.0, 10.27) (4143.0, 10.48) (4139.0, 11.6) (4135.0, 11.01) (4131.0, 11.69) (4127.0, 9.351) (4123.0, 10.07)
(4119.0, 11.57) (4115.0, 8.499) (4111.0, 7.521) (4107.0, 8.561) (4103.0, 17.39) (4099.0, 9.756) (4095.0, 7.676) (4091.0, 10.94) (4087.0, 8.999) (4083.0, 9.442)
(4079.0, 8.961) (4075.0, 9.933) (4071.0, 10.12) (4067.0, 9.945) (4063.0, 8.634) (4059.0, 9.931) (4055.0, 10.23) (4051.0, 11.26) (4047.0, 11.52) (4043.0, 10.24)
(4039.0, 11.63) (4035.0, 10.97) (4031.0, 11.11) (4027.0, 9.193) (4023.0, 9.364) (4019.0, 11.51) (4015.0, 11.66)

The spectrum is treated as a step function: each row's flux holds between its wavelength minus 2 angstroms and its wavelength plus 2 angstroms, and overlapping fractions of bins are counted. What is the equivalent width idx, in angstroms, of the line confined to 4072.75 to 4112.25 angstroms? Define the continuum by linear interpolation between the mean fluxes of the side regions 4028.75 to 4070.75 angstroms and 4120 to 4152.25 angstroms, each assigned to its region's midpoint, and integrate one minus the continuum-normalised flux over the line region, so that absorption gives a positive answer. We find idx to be 2.2 angstroms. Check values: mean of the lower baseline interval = 10.5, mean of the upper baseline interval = 10.6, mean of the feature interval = 9.96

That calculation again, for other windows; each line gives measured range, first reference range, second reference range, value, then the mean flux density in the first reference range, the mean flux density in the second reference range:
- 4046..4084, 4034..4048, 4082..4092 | 1.5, 11.1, 9.71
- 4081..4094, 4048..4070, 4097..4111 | 1.4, 10.1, 11.3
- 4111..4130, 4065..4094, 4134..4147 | 1.4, 9.69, 10.9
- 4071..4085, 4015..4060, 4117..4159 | 1.5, 10.7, 10.6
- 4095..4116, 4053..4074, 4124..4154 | 0.1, 9.78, 10.6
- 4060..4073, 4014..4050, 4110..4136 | 1.1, 10.8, 10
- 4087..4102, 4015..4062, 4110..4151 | 0.7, 10.6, 10.3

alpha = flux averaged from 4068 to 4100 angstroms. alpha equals 9.48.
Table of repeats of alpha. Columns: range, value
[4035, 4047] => 11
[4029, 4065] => 10.6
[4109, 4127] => 9.41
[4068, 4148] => 10.2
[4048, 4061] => 10.6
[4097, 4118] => 10.4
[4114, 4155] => 10.5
